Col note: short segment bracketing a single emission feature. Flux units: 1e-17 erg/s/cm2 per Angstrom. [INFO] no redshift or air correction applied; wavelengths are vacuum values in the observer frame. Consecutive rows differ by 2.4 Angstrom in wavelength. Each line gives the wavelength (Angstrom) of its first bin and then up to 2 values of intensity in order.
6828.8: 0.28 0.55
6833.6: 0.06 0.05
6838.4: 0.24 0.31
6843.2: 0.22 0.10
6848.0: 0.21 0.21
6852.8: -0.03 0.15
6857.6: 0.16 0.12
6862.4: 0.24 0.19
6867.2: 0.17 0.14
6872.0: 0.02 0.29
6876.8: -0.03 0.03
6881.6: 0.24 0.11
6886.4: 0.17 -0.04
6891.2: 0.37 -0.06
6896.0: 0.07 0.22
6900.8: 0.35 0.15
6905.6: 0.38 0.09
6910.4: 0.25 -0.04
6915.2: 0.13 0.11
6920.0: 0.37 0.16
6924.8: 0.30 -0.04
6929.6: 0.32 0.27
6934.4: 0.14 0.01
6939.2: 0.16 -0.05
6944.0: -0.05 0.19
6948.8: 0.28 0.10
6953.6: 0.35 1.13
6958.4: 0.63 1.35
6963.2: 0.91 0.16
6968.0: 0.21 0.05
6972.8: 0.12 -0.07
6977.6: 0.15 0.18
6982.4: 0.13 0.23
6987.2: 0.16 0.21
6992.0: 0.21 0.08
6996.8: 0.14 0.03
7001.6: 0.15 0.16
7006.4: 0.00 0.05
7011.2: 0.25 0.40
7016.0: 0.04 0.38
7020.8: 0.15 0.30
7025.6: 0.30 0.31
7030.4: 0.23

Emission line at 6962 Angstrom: [O II] 3727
